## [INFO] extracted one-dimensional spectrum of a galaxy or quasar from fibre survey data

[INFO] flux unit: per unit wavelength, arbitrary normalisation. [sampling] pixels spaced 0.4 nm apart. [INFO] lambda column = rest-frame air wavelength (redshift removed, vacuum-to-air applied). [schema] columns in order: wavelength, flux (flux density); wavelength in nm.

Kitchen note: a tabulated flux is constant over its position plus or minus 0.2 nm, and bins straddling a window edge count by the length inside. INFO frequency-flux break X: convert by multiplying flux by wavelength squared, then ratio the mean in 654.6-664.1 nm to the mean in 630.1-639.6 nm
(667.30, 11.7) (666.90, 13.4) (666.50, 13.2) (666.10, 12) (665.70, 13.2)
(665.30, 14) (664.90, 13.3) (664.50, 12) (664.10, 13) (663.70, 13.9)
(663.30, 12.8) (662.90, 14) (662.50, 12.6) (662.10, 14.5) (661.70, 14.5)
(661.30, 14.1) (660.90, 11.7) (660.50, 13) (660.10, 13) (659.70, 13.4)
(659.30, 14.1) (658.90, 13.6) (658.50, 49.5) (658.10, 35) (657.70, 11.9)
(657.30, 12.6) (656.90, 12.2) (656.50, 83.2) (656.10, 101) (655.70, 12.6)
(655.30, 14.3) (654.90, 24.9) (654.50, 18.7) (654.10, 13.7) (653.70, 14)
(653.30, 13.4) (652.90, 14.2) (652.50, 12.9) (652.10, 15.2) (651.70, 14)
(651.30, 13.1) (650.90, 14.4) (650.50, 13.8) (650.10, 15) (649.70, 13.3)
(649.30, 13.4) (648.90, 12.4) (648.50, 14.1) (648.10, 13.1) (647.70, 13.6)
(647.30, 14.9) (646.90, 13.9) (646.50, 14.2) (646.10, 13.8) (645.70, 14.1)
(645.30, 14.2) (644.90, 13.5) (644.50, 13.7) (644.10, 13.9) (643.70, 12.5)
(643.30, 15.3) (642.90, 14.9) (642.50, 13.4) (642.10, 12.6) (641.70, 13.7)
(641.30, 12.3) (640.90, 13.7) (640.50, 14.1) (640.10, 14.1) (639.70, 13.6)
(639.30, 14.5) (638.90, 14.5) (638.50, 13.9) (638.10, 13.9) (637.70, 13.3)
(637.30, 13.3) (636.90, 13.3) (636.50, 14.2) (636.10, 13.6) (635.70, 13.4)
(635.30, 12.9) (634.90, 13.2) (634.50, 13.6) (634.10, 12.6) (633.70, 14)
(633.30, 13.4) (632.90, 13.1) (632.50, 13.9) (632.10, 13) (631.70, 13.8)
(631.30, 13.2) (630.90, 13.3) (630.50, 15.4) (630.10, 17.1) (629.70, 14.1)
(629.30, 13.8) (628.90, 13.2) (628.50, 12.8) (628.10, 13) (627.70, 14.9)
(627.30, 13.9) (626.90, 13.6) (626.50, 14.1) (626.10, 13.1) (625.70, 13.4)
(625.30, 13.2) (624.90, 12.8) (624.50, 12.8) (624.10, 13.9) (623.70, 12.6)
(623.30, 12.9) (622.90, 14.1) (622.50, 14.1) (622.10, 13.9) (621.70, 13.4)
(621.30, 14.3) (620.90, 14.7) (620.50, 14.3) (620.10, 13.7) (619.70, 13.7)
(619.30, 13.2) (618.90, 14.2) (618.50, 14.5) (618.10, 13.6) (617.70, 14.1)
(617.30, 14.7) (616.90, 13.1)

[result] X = 1.80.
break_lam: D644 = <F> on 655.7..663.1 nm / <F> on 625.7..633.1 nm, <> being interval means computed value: 1.80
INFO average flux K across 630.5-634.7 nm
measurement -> 13.5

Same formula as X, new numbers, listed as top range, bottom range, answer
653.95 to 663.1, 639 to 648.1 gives 1.77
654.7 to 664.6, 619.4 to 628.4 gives 1.83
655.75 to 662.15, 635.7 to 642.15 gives 2.07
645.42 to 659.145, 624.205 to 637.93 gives 1.61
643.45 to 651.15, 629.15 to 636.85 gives 1.05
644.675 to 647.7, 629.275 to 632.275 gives 1.04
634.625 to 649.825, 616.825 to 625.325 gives 1.07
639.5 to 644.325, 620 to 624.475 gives 1.06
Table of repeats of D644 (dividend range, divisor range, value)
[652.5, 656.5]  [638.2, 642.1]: 2.00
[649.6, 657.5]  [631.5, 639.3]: 1.66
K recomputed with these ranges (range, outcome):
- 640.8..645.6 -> 13.6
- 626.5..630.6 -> 14.1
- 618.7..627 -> 13.6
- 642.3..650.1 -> 13.8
